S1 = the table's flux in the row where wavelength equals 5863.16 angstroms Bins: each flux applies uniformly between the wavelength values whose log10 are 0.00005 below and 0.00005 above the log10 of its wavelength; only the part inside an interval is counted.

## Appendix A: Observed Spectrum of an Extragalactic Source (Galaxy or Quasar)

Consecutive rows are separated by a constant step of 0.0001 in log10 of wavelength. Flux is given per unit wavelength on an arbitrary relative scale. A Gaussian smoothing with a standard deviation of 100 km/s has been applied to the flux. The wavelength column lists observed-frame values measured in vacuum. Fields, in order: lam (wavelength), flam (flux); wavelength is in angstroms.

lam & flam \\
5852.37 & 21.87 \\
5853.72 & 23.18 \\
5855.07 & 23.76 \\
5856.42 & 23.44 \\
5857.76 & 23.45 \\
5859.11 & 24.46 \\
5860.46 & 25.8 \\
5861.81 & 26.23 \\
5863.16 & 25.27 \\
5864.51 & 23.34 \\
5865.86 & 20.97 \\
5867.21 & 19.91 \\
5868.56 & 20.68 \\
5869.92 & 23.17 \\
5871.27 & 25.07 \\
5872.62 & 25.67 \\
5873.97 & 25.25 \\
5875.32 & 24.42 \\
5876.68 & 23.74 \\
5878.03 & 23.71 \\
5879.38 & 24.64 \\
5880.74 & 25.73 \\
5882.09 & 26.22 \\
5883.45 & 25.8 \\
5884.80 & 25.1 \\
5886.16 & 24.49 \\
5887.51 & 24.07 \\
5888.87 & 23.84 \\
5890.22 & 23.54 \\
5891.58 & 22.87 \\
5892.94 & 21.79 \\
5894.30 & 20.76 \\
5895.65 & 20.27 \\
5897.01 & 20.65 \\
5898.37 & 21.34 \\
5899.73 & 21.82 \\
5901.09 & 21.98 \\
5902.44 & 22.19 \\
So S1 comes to 25.27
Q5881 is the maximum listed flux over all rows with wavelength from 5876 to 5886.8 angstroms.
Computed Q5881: 26.22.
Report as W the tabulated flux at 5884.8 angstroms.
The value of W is 25.1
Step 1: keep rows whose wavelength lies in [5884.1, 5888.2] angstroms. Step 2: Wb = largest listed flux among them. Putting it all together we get 25.1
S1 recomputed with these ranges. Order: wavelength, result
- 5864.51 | 23.34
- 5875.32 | 24.42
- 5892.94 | 21.79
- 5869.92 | 23.17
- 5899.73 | 21.82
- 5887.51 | 24.07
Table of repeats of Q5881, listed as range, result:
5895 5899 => 21.34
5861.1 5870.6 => 26.23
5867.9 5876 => 25.67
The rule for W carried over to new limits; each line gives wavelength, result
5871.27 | 25.07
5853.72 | 23.18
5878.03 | 23.71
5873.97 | 25.25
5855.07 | 23.76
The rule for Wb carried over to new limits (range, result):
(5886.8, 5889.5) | 24.07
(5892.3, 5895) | 21.79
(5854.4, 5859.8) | 24.46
